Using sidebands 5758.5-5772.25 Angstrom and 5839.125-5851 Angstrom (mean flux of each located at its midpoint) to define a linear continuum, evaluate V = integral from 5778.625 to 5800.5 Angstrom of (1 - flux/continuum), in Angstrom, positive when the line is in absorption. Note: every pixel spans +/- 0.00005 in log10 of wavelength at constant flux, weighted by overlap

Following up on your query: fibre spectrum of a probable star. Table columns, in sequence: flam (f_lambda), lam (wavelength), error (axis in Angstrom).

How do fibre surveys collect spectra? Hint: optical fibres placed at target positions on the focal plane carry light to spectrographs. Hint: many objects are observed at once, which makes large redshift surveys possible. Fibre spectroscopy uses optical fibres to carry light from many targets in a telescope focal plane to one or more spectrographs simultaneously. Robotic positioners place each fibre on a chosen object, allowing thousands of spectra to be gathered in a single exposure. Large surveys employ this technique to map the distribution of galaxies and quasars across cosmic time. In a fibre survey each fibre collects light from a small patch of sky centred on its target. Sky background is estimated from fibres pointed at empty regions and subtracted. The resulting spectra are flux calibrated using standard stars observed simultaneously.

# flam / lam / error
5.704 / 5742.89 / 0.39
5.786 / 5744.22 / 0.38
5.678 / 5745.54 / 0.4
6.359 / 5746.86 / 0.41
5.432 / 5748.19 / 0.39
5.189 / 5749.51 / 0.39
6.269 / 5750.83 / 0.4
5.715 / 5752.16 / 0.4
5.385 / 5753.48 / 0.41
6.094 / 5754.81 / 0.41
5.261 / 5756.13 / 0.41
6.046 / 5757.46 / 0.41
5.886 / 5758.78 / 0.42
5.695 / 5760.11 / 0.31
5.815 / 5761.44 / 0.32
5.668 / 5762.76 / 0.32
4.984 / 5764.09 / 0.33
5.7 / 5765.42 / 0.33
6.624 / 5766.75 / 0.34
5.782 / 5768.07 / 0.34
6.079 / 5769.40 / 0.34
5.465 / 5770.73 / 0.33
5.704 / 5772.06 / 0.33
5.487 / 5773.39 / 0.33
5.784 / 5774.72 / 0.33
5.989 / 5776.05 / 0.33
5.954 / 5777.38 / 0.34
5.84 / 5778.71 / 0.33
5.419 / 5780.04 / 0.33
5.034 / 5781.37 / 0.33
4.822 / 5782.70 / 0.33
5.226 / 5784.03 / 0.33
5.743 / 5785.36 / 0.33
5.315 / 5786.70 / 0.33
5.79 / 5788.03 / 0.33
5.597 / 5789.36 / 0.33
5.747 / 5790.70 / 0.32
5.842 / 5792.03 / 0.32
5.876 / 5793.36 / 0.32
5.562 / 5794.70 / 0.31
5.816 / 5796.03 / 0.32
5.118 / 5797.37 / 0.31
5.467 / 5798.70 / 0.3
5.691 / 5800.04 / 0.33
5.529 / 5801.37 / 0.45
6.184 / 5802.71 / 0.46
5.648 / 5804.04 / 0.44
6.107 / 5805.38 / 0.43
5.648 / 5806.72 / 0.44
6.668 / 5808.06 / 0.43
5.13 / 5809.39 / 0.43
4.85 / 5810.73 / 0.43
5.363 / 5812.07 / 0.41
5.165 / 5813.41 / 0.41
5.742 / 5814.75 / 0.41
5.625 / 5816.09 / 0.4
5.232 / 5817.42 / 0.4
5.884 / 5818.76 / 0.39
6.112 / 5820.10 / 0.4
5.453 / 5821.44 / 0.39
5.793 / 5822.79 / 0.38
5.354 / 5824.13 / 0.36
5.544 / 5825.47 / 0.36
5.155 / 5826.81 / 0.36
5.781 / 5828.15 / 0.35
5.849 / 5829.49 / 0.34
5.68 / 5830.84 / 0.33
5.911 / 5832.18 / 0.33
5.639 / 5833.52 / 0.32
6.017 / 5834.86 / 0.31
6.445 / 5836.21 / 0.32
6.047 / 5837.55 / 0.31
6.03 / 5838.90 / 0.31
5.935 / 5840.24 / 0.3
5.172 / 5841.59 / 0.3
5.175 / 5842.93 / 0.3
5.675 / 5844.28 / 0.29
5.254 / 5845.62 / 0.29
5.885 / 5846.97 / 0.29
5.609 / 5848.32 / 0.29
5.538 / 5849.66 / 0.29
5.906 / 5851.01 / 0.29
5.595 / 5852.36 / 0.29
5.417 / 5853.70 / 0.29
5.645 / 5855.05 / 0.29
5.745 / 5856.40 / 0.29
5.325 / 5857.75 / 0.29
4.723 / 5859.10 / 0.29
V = 0.72 Angstrom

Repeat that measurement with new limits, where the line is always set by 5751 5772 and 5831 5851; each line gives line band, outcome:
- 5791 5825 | 0.67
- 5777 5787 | 0.60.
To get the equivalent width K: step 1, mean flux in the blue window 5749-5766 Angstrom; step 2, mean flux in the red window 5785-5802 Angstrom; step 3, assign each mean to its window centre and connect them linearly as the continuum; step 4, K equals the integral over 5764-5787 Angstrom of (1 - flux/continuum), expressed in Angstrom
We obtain 0.08 Angstrom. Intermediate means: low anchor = 5.67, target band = 5.63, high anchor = 5.62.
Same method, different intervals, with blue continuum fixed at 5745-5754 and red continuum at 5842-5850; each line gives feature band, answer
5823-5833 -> -0.12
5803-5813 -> -0.07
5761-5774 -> -0.10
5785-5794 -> -0.10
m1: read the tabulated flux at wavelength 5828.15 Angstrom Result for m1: 5.781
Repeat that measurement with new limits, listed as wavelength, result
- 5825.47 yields 5.544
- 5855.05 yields 5.645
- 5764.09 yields 4.984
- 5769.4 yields 6.079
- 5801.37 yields 5.529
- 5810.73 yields 4.85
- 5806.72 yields 5.648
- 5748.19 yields 5.432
